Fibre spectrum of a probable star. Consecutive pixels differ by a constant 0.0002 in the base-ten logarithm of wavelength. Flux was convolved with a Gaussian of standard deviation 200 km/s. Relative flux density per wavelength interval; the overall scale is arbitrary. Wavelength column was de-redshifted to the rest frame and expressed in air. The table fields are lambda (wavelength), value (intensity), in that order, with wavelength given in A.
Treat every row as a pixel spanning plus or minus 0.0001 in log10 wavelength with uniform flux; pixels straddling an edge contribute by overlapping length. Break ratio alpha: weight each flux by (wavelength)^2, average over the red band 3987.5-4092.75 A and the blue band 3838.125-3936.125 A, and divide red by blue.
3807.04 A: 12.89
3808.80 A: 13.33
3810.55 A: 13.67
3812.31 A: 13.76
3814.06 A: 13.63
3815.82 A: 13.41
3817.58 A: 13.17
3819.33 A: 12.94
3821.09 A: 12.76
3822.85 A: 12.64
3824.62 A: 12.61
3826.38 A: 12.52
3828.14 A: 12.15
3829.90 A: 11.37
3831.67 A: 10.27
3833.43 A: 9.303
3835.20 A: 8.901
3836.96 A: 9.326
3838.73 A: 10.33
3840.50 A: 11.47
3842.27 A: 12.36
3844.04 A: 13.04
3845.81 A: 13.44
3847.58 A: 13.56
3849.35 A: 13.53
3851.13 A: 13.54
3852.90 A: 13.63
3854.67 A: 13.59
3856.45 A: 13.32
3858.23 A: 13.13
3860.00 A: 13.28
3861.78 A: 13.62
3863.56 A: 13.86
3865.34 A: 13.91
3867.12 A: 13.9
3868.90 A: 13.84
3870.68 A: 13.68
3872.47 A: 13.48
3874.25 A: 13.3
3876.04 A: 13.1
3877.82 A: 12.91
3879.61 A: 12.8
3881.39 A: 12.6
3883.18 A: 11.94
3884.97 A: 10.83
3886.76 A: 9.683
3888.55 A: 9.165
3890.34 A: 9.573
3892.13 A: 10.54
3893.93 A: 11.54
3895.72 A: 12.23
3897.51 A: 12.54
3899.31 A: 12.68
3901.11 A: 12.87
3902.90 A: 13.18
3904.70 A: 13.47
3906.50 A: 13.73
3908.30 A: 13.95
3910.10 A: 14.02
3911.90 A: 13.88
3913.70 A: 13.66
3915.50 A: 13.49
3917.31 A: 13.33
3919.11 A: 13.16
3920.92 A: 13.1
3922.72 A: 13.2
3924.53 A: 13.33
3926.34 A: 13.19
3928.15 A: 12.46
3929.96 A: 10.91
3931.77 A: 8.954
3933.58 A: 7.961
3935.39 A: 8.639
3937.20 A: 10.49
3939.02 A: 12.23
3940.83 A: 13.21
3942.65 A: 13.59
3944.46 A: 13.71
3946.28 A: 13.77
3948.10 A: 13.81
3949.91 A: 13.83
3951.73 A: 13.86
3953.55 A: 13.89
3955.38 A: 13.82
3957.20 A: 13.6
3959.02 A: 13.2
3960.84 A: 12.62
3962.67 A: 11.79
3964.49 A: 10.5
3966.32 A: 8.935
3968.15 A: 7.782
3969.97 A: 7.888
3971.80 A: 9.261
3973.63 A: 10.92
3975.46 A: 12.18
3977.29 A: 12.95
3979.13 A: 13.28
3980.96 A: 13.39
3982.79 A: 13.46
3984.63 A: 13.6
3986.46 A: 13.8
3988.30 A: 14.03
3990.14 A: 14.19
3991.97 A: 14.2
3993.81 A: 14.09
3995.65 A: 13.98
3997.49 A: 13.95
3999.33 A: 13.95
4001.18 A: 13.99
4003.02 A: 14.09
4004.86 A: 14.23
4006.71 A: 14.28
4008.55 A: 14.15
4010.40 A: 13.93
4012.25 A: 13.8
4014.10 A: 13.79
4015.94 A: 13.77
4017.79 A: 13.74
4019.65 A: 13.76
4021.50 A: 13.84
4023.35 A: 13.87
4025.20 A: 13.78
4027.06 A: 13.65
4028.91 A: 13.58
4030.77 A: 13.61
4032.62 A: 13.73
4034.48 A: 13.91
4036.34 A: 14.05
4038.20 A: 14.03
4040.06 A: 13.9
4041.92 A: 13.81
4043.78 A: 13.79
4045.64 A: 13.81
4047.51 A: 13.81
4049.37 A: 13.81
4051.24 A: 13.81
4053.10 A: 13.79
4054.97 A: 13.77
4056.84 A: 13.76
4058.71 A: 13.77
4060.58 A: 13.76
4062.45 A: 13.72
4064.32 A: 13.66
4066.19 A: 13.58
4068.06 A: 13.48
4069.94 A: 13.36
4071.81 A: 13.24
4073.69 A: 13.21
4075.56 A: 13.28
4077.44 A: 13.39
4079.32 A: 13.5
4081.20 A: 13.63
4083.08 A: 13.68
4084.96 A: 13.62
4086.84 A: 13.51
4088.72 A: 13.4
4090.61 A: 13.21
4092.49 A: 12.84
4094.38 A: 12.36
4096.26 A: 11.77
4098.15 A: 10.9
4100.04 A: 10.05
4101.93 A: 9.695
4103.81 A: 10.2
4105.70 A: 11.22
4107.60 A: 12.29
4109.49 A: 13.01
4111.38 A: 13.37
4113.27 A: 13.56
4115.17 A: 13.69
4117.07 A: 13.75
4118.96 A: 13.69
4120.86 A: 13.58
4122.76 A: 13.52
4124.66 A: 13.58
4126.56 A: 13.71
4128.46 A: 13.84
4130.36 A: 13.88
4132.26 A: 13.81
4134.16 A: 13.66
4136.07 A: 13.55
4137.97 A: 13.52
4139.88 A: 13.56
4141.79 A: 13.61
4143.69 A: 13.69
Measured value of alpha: 1.18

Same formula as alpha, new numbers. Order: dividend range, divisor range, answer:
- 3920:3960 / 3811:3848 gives 1.10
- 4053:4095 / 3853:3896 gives 1.19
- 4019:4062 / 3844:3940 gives 1.18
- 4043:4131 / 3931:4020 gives 1.09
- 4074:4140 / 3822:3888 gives 1.18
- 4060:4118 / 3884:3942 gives 1.16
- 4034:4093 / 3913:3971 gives 1.20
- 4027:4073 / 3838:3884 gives 1.15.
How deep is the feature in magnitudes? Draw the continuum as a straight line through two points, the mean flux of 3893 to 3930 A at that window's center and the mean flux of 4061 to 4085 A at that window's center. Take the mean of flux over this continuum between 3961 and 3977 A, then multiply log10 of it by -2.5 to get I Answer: 0.29 mag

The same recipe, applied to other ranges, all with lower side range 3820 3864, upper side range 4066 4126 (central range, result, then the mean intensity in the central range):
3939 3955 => -0.092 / 13.6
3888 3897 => 0.155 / 10.8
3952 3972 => 0.108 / 11.4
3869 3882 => -0.070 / 13.2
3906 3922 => -0.095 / 13.6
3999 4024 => -0.105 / 13.9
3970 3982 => 0.078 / 11.7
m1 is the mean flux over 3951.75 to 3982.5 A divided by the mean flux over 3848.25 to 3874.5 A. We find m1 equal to 0.86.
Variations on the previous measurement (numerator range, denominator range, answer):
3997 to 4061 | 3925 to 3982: 1.17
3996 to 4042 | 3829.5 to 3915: 1.11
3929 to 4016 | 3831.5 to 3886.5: 1.00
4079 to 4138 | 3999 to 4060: 0.93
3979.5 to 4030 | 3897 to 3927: 1.04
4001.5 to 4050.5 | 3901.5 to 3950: 1.10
